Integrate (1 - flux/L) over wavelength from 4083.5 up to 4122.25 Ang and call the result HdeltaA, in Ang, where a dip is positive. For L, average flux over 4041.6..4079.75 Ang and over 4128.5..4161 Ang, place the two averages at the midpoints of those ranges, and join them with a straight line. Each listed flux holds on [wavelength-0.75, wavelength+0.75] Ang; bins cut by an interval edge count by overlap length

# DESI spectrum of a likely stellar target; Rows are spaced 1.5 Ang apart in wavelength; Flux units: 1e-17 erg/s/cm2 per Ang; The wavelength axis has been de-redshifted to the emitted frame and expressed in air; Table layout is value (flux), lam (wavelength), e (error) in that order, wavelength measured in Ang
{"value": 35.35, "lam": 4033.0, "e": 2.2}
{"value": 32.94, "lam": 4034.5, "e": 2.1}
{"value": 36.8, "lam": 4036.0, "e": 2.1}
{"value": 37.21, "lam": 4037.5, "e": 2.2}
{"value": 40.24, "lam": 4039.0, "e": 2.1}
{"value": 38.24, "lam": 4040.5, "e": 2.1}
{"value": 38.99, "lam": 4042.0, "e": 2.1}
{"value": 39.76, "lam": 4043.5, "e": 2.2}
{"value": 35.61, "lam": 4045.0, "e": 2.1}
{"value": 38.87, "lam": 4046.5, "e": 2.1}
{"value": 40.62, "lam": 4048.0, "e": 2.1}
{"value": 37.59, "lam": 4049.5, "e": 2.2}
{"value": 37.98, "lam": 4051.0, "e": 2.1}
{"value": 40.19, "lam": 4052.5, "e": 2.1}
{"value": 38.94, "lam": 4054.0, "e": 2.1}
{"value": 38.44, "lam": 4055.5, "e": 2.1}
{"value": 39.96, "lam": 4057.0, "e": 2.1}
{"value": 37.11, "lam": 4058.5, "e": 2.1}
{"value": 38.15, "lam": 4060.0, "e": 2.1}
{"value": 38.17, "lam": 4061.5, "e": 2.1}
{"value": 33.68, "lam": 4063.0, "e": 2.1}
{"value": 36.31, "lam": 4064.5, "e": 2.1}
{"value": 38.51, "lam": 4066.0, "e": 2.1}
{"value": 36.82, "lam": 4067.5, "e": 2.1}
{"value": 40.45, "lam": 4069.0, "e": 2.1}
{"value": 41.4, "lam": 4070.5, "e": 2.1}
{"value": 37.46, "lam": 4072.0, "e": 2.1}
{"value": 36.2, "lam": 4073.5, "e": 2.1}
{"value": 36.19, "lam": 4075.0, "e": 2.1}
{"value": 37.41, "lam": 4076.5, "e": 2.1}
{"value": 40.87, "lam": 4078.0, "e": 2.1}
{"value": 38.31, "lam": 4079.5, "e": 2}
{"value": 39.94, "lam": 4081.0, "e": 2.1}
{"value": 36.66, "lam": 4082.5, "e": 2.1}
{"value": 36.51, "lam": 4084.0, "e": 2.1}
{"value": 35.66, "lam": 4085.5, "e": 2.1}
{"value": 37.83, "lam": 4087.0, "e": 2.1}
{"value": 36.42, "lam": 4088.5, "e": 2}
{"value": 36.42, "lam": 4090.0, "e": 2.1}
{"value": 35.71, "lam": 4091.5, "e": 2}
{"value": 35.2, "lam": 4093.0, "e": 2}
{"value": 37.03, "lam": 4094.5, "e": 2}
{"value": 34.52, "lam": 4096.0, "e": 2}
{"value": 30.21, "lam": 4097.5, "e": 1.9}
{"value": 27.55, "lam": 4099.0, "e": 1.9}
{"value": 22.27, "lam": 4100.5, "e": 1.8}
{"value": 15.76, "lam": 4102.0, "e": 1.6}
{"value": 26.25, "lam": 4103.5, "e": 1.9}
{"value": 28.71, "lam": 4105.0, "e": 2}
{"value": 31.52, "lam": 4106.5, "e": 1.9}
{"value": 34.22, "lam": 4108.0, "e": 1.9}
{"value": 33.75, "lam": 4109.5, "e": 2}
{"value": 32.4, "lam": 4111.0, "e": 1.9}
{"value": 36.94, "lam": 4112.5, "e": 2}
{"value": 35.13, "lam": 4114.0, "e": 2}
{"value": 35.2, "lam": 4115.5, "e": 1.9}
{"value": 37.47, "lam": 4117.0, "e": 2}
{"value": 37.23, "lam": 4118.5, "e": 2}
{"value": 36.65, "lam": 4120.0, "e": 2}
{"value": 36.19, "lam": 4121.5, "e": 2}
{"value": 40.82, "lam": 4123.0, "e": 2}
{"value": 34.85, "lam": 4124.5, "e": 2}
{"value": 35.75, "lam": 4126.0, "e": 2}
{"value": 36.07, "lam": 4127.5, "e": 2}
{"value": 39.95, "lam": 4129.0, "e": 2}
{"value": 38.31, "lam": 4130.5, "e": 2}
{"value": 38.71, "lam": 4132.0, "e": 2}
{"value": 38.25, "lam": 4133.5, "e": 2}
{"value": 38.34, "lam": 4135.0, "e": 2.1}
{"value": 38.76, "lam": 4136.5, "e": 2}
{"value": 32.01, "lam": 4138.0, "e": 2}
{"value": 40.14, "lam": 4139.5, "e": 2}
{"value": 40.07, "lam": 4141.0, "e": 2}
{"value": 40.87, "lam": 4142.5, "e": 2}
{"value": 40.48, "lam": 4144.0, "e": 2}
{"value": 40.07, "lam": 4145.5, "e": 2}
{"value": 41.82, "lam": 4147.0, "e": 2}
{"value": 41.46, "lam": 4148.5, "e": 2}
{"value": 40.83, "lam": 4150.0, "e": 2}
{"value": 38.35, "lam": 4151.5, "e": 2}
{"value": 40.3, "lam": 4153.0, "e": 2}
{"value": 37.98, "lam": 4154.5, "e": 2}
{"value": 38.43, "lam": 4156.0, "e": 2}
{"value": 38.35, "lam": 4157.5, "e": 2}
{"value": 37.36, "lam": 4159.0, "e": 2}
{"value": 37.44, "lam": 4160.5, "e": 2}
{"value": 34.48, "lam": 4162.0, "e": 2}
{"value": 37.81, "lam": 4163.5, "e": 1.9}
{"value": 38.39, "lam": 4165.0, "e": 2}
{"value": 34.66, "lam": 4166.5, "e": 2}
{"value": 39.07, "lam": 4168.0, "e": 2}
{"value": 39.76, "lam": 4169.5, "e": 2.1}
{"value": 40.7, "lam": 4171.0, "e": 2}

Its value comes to 5.5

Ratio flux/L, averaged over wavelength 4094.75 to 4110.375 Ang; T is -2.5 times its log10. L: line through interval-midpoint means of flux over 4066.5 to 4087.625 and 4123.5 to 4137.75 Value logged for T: 0.29 mag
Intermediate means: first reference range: 38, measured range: 28.8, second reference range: 37.5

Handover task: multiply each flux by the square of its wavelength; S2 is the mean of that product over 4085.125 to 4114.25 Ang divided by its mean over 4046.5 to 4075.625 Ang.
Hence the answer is 0.86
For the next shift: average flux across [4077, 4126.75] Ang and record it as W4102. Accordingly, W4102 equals 34.3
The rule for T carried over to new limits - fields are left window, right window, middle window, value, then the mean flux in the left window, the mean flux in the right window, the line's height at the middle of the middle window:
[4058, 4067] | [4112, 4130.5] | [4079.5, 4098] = 0.02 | 37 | 36.9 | 36.9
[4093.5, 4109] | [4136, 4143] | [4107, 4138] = -0.08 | 29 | 38.3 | 34.1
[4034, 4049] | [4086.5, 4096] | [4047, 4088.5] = -0.03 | 38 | 36.2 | 37.1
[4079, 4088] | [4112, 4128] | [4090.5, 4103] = 0.24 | 37.4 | 36.6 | 37.1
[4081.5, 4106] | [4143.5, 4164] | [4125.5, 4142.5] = -0.04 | 32.1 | 38.9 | 36.7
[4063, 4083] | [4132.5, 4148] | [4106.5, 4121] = 0.10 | 38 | 39.1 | 38.7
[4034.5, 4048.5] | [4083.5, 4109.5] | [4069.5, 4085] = -0.12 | 38.1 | 31.9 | 34.1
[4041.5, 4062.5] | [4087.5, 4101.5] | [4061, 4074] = -0.04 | 38.5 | 32.6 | 36.4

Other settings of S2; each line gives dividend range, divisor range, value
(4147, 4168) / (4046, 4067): 1.05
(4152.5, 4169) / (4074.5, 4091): 1.04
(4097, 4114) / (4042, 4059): 0.78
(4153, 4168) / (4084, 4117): 1.19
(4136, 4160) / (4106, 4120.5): 1.14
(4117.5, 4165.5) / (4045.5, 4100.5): 1.07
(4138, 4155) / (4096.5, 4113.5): 1.39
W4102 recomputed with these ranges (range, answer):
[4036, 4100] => 37.3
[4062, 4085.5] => 37.7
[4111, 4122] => 36.1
